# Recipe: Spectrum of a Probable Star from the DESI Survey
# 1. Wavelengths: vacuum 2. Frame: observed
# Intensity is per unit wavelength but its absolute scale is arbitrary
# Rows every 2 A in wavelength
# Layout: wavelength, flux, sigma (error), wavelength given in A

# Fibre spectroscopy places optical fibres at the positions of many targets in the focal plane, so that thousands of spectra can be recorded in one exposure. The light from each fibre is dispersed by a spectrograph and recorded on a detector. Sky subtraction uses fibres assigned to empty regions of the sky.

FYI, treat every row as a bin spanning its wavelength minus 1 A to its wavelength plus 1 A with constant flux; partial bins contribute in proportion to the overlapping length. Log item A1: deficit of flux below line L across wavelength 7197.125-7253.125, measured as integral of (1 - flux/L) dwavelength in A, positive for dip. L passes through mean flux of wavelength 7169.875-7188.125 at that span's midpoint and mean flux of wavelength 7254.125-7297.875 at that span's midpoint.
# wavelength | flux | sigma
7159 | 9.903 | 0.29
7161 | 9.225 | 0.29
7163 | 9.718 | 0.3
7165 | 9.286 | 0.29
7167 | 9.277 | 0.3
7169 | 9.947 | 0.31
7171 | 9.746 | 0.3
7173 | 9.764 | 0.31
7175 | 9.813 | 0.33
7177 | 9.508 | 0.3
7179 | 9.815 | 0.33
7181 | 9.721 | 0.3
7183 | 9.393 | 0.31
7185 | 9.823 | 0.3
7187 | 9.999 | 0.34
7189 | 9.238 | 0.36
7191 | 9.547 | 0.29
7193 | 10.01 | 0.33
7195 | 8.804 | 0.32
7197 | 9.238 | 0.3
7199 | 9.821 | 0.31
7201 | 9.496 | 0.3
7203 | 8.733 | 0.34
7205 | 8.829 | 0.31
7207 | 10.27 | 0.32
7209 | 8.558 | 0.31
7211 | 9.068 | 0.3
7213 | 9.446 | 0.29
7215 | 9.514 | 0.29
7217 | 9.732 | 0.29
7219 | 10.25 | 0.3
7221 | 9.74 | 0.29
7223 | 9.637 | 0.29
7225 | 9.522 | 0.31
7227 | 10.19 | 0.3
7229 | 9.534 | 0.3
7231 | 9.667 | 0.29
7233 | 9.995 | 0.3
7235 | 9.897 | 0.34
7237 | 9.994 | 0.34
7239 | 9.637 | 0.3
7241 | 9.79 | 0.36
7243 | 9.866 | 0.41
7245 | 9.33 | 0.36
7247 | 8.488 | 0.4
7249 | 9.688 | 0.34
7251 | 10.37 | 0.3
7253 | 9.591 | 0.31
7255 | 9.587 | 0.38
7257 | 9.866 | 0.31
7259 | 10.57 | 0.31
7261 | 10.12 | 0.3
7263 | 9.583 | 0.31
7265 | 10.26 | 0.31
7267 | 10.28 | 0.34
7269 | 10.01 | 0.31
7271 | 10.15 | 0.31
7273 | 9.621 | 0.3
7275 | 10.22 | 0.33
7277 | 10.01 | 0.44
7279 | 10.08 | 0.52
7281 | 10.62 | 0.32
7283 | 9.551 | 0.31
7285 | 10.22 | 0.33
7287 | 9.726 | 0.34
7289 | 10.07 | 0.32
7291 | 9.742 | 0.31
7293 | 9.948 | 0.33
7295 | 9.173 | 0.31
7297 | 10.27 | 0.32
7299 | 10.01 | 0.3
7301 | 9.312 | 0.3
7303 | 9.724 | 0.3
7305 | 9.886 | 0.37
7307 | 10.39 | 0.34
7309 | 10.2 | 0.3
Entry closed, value 1.5 A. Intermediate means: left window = 9.73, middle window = 9.59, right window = 9.99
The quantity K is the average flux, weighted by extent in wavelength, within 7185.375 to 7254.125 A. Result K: 9.58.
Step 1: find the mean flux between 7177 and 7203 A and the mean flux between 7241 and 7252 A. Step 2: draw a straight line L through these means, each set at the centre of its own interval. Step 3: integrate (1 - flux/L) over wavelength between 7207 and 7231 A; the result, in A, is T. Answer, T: -0.1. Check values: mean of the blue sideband 9.54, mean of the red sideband 9.57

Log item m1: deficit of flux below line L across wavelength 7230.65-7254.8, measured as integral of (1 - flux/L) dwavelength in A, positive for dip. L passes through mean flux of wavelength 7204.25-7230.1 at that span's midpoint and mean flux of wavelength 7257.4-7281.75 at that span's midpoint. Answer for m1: 0.35 A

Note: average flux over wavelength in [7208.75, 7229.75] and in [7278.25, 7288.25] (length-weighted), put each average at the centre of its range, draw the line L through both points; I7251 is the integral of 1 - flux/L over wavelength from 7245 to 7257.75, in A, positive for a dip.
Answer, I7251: 0.3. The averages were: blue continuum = 9.6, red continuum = 10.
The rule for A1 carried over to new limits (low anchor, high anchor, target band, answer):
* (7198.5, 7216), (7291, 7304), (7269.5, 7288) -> -0.72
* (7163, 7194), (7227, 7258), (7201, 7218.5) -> 0.67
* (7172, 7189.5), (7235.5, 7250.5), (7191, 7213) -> 0.80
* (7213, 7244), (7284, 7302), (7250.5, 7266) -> -0.28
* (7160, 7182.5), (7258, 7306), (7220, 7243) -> 0.05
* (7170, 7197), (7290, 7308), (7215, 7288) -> -0.95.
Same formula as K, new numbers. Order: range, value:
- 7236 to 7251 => 9.6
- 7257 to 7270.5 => 10.1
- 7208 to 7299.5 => 9.81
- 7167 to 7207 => 9.55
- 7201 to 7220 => 9.38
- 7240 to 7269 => 9.82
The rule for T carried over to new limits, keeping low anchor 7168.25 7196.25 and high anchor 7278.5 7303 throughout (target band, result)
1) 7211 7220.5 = 0.1 A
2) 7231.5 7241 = -0.1 A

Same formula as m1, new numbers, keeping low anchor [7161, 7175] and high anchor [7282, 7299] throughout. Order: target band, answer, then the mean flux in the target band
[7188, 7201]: 0.3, 9.45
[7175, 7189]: -0.1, 9.68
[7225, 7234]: -0.1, 9.81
